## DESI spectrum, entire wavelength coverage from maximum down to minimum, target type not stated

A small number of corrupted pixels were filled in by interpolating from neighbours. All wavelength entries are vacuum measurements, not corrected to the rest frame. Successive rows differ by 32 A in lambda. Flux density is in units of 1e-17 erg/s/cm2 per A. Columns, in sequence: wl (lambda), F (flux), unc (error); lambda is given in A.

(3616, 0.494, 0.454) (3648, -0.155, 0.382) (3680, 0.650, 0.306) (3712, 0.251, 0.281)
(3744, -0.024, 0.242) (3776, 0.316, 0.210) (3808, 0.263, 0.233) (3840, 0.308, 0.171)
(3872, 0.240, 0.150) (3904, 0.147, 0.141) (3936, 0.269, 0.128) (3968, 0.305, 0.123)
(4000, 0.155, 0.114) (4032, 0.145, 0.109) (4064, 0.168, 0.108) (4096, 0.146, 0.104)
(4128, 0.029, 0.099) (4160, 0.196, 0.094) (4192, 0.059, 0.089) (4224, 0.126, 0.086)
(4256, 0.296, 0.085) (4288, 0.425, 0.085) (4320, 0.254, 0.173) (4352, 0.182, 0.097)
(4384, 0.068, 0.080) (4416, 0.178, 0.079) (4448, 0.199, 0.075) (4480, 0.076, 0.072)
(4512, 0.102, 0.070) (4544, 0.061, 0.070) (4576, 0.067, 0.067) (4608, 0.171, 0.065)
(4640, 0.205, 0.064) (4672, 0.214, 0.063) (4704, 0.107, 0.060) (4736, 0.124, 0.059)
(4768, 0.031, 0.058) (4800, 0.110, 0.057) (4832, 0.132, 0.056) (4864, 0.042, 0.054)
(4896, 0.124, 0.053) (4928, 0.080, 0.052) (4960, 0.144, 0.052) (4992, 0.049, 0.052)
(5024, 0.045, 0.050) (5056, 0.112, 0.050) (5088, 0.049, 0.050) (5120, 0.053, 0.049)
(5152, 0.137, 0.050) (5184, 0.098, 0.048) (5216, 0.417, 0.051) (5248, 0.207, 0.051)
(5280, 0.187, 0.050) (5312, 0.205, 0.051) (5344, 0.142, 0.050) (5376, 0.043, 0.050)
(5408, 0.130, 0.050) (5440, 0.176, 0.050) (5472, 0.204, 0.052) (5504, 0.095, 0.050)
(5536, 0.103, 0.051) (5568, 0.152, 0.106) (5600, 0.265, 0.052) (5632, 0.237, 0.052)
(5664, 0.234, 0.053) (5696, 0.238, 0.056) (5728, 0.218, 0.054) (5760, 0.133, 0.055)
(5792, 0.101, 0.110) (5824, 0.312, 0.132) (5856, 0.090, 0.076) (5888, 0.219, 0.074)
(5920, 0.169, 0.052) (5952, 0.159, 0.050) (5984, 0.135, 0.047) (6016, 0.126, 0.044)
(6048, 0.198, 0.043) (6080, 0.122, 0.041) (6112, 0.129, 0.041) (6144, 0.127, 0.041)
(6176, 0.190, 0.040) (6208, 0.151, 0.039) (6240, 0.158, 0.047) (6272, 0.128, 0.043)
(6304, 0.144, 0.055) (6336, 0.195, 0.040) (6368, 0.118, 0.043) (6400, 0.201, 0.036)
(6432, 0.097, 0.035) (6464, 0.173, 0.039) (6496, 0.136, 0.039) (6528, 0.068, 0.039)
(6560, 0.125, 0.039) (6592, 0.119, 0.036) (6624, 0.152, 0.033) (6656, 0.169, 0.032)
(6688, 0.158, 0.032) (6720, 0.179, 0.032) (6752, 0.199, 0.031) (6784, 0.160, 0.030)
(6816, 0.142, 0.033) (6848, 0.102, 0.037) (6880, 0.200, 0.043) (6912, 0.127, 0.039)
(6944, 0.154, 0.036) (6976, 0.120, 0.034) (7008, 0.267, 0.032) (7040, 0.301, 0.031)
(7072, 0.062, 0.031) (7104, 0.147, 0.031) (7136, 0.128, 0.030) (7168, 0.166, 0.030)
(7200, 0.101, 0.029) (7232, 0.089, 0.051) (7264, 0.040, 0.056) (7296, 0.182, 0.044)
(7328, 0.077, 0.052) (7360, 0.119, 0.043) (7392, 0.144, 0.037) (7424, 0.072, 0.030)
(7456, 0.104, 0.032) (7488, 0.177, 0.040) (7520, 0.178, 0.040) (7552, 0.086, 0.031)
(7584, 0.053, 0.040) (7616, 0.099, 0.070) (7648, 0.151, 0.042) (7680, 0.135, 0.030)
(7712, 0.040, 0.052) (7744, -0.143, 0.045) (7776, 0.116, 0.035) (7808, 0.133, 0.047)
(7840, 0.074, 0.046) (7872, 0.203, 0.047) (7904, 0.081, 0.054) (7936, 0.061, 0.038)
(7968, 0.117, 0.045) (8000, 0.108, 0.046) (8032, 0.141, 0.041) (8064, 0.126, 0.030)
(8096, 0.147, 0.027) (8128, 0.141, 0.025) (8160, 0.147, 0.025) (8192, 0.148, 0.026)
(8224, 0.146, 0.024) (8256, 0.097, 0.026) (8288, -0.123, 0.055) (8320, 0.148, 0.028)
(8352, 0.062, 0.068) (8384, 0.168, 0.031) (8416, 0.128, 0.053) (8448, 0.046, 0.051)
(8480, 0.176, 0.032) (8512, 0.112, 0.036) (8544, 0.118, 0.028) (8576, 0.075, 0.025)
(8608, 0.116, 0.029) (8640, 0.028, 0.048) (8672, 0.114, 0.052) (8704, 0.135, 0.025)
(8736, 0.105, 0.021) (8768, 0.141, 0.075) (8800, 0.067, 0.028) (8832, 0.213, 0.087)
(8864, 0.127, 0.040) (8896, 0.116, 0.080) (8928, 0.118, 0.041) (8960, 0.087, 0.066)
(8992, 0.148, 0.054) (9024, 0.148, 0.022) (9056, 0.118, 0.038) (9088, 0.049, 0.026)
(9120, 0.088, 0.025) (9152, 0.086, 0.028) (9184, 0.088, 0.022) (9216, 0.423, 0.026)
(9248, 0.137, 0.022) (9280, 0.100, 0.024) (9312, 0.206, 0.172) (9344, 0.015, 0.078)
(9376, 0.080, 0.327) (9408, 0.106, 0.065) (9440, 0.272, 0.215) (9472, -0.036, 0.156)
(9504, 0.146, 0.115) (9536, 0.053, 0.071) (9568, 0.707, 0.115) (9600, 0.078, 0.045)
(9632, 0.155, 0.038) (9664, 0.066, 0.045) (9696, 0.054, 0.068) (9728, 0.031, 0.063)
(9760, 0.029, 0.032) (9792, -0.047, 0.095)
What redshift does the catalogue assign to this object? 0.402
